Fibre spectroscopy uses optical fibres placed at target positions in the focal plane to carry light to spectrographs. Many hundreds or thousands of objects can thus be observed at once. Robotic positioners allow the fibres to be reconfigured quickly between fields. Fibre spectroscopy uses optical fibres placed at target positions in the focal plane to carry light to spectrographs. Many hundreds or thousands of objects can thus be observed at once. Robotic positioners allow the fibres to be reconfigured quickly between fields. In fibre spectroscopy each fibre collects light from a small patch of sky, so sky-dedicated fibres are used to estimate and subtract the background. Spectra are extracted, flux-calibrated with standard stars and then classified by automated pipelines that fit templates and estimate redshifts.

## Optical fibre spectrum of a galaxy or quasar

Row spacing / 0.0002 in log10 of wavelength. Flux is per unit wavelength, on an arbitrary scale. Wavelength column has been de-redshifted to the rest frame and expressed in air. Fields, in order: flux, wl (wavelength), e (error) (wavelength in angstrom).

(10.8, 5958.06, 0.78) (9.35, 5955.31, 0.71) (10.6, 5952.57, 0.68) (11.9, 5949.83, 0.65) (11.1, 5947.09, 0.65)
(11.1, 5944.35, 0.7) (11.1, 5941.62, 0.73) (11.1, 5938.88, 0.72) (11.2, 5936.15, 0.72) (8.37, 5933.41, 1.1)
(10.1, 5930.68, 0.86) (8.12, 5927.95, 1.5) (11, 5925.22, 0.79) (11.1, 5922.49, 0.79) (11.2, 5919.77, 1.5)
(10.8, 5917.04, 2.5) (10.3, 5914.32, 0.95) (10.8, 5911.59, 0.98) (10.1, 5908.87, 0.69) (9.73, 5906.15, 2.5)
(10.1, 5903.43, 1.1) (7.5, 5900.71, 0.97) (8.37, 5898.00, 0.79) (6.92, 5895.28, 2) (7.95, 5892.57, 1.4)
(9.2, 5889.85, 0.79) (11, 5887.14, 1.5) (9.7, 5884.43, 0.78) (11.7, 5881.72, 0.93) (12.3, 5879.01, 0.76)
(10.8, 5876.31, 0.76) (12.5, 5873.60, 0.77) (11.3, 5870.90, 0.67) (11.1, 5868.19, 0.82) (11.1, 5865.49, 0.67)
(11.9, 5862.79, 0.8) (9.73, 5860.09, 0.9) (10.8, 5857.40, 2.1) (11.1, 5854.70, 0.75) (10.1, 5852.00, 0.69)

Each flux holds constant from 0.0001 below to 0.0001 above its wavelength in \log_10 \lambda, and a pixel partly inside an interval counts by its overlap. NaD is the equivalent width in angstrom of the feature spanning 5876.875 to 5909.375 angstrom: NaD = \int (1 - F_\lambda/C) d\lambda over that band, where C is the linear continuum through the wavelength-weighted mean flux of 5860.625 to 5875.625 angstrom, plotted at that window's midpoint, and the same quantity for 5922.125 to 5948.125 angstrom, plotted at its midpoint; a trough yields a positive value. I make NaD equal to 4.4 angstrom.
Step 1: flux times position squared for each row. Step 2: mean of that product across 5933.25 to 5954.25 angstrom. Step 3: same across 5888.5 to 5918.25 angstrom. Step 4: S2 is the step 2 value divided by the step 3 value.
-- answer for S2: 1.2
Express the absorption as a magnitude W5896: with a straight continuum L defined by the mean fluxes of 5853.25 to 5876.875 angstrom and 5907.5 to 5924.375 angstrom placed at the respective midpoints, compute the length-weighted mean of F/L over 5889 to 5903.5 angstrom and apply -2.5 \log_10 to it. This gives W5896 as 0.31 mag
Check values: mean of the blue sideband 11.2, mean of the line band 8.15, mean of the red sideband 10.7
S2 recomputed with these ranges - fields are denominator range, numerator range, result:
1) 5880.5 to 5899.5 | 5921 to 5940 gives 1.11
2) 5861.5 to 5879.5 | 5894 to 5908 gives 0.75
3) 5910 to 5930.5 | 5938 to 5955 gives 1.07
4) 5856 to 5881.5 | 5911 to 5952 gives 0.96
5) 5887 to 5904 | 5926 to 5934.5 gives 1.08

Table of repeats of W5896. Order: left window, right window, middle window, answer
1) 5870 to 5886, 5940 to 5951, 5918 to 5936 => 0.13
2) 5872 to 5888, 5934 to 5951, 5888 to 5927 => 0.17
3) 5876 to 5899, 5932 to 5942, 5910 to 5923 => -0.07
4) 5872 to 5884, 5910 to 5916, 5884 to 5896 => 0.25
